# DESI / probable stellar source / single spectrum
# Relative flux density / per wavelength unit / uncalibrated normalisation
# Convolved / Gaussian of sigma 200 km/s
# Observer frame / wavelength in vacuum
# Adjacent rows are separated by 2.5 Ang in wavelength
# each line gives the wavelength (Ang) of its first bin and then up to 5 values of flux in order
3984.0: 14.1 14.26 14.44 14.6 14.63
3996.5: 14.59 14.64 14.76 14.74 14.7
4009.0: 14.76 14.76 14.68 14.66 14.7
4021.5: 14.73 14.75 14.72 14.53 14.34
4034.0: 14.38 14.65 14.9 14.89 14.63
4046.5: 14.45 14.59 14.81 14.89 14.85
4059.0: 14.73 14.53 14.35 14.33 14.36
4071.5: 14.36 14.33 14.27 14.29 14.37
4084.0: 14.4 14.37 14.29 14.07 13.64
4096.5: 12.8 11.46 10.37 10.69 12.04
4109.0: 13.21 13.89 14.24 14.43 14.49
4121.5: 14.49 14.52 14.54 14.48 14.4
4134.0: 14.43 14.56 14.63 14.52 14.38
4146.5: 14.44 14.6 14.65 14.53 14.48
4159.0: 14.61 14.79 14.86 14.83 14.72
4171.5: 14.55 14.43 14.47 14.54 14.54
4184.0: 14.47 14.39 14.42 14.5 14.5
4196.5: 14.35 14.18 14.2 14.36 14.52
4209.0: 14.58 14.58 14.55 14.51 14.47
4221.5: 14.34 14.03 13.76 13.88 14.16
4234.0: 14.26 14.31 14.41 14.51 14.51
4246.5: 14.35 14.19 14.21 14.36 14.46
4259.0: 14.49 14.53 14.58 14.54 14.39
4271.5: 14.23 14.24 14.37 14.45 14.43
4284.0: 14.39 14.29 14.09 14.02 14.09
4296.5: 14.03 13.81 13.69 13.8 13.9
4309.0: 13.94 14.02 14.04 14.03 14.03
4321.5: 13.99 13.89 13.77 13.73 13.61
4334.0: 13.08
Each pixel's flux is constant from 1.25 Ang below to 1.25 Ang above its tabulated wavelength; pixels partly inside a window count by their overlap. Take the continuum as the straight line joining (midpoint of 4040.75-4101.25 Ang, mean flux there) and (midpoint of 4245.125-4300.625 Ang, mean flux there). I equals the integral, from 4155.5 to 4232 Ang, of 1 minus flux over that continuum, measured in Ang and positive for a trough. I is -1.0 Ang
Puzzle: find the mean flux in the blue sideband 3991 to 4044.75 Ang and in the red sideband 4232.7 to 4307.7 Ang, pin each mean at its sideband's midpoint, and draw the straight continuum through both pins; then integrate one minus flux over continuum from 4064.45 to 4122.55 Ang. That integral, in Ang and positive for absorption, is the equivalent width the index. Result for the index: 3.7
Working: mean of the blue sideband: 14.7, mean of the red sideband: 14.3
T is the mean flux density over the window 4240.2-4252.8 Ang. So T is 14.4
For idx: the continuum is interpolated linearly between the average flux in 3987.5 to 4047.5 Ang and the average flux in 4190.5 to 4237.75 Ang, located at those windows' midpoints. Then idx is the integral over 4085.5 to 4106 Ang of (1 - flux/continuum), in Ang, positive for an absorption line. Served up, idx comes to 2.6 Ang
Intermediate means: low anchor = 14.7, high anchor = 14.3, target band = 12.7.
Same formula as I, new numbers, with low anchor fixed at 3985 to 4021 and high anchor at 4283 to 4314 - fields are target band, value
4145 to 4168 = -0.5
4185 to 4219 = -0.5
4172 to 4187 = -0.2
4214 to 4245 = -0.3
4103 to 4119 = 1.3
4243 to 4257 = -0.2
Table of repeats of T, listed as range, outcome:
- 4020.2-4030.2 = 14.7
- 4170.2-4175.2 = 14.5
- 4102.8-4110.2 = 12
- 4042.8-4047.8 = 14.5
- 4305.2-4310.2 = 13.9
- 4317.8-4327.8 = 13.9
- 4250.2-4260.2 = 14.4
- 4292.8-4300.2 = 14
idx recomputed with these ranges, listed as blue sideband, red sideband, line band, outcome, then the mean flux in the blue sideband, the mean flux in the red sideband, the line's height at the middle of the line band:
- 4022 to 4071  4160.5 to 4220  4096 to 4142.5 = 3.1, 14.6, 14.5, 14.6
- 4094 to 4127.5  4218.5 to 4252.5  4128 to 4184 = -4.1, 13.2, 14.2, 13.6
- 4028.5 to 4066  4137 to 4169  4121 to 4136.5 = 0.1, 14.6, 14.6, 14.6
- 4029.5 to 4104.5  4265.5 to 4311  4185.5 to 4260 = -1.1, 14.1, 14.1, 14.1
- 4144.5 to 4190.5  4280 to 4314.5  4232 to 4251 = -0.1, 14.6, 14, 14.3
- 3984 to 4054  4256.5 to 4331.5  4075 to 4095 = 0.4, 14.6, 14.1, 14.5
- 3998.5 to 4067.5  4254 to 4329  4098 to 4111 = 2.5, 14.7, 14.2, 14.5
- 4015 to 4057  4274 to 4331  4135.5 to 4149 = -0.1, 14.7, 14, 14.4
